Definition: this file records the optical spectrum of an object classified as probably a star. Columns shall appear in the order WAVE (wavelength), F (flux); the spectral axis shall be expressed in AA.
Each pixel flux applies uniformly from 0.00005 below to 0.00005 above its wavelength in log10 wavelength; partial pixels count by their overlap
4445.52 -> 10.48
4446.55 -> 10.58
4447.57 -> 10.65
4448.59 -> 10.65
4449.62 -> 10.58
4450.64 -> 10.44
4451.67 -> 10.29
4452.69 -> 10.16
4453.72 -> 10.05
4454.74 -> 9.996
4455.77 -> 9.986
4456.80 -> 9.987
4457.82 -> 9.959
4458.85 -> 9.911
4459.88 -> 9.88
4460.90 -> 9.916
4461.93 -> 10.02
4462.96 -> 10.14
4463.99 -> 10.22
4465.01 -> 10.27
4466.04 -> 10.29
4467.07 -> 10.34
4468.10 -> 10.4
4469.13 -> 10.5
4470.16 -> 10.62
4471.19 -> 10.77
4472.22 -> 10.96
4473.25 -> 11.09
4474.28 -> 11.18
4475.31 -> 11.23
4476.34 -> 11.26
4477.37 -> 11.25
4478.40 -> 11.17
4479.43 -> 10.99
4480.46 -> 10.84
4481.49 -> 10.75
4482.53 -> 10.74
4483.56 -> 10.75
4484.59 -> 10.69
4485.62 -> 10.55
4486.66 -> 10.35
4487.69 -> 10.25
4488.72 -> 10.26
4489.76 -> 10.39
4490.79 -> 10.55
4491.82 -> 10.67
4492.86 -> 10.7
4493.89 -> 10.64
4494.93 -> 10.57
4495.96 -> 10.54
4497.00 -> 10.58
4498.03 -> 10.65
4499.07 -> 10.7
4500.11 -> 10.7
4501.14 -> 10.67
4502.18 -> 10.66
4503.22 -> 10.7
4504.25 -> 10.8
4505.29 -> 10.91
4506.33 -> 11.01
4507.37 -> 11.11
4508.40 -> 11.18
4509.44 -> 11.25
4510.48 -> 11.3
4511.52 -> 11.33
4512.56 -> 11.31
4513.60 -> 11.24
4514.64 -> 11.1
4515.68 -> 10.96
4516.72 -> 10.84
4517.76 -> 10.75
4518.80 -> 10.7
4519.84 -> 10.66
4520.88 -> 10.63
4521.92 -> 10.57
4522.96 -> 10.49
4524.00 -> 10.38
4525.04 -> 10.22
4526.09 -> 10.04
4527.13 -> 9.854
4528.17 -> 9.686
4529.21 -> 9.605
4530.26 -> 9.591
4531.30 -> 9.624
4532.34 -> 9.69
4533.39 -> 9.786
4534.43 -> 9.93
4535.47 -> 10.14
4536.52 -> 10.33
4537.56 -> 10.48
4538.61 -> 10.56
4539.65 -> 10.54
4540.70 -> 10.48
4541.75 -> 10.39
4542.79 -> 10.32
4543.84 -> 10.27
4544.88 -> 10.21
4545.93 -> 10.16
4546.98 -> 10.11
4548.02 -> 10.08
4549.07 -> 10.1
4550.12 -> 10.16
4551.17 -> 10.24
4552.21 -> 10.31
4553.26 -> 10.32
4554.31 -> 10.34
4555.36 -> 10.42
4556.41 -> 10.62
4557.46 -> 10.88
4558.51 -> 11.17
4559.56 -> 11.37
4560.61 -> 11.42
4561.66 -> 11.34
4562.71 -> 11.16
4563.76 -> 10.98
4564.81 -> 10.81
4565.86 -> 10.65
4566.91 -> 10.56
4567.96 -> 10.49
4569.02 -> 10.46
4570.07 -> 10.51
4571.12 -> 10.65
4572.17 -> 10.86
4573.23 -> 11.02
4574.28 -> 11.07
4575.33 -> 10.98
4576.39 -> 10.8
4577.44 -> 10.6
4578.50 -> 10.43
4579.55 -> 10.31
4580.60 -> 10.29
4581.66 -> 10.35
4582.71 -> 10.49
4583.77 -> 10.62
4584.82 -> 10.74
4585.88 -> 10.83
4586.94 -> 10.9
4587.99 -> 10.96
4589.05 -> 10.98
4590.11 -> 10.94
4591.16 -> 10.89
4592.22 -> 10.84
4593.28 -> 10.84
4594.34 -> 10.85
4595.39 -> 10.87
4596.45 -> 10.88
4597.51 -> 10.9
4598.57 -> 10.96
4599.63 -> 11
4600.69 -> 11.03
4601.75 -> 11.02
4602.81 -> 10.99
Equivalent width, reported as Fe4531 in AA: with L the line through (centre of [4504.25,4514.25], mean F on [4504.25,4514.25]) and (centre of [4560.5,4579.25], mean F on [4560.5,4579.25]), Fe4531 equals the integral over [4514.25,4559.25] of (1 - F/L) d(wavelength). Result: 2.8 AA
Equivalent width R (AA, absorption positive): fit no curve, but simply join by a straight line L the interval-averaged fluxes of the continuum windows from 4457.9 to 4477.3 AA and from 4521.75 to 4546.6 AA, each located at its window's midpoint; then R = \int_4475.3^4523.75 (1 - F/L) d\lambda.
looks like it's -2.2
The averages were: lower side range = 10.5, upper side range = 10.1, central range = 10.8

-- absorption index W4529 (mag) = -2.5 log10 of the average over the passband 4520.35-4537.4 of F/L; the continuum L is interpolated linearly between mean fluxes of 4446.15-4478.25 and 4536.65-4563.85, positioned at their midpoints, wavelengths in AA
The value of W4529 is 0.05 mag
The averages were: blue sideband 10.4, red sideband 10.5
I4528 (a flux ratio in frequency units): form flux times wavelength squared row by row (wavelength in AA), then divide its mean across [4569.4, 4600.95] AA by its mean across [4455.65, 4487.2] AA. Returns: 1.1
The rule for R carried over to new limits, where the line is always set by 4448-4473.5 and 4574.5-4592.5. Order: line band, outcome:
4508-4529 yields -0.4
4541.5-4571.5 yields 0.1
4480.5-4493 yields -0.2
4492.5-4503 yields -0.2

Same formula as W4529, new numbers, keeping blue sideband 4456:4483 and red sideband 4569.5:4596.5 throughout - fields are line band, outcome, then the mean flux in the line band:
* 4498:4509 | -0.02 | 10.8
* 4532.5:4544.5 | 0.04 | 10.3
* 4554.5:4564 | -0.03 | 11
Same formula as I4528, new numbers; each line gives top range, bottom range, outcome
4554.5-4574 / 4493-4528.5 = 1.03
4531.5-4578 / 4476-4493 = 1.01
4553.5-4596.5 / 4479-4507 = 1.05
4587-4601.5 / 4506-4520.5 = 1.02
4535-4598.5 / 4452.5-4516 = 1.04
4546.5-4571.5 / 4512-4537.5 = 1.04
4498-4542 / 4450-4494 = 1.03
